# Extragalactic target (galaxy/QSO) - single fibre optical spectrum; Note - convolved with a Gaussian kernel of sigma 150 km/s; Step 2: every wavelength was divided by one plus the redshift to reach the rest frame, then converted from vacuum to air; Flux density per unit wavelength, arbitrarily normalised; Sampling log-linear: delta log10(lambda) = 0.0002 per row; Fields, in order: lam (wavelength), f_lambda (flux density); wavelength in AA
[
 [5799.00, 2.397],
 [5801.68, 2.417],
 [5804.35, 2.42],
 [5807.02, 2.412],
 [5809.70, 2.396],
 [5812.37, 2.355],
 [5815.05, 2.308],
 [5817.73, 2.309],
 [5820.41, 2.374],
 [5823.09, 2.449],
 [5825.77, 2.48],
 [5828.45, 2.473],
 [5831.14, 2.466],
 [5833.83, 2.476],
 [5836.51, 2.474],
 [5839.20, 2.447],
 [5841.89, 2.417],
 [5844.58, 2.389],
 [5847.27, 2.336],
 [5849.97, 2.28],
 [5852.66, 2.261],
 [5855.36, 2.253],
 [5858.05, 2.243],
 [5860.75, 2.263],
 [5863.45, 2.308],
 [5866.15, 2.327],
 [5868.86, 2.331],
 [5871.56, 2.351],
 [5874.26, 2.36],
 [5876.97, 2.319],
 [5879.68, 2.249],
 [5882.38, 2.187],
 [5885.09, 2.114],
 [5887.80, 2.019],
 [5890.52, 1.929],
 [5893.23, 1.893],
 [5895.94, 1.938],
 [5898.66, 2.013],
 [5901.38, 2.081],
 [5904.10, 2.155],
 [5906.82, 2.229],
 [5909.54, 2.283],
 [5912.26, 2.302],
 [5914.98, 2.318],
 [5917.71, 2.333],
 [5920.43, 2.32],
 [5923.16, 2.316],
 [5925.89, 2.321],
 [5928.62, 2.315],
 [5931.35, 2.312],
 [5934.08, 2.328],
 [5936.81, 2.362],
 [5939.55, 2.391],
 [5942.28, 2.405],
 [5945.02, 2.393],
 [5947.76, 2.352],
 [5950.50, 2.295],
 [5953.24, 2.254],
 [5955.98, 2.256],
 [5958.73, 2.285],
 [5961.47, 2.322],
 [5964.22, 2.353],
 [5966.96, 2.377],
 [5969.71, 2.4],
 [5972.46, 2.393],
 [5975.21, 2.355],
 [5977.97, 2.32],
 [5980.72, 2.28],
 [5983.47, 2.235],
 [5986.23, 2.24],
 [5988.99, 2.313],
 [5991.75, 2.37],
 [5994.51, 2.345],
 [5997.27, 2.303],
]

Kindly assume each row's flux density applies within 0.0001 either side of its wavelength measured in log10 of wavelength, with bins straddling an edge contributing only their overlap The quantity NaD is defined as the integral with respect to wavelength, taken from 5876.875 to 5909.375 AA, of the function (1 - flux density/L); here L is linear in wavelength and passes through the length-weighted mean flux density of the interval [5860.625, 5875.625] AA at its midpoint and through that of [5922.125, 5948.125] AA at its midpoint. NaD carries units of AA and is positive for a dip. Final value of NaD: 3.39 AA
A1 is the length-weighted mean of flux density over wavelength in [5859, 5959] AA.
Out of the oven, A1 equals 2.25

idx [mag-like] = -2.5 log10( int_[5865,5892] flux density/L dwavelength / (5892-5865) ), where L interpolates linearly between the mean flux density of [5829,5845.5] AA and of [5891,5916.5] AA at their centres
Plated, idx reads 0.017 mag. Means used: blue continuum 2.45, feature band 2.22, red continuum 2.13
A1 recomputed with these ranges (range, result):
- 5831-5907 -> 2.24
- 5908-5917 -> 2.3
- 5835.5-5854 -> 2.37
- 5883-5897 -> 1.99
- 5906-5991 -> 2.32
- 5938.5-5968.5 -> 2.33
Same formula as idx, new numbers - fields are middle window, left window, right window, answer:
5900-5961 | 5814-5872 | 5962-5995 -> 0.02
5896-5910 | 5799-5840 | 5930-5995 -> 0.12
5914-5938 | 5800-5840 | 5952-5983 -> 0.01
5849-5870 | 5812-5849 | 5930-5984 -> 0.05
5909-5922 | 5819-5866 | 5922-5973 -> 0.02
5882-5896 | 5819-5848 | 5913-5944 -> 0.18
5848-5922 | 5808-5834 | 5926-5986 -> 0.08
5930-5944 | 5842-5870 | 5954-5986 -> -0.02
